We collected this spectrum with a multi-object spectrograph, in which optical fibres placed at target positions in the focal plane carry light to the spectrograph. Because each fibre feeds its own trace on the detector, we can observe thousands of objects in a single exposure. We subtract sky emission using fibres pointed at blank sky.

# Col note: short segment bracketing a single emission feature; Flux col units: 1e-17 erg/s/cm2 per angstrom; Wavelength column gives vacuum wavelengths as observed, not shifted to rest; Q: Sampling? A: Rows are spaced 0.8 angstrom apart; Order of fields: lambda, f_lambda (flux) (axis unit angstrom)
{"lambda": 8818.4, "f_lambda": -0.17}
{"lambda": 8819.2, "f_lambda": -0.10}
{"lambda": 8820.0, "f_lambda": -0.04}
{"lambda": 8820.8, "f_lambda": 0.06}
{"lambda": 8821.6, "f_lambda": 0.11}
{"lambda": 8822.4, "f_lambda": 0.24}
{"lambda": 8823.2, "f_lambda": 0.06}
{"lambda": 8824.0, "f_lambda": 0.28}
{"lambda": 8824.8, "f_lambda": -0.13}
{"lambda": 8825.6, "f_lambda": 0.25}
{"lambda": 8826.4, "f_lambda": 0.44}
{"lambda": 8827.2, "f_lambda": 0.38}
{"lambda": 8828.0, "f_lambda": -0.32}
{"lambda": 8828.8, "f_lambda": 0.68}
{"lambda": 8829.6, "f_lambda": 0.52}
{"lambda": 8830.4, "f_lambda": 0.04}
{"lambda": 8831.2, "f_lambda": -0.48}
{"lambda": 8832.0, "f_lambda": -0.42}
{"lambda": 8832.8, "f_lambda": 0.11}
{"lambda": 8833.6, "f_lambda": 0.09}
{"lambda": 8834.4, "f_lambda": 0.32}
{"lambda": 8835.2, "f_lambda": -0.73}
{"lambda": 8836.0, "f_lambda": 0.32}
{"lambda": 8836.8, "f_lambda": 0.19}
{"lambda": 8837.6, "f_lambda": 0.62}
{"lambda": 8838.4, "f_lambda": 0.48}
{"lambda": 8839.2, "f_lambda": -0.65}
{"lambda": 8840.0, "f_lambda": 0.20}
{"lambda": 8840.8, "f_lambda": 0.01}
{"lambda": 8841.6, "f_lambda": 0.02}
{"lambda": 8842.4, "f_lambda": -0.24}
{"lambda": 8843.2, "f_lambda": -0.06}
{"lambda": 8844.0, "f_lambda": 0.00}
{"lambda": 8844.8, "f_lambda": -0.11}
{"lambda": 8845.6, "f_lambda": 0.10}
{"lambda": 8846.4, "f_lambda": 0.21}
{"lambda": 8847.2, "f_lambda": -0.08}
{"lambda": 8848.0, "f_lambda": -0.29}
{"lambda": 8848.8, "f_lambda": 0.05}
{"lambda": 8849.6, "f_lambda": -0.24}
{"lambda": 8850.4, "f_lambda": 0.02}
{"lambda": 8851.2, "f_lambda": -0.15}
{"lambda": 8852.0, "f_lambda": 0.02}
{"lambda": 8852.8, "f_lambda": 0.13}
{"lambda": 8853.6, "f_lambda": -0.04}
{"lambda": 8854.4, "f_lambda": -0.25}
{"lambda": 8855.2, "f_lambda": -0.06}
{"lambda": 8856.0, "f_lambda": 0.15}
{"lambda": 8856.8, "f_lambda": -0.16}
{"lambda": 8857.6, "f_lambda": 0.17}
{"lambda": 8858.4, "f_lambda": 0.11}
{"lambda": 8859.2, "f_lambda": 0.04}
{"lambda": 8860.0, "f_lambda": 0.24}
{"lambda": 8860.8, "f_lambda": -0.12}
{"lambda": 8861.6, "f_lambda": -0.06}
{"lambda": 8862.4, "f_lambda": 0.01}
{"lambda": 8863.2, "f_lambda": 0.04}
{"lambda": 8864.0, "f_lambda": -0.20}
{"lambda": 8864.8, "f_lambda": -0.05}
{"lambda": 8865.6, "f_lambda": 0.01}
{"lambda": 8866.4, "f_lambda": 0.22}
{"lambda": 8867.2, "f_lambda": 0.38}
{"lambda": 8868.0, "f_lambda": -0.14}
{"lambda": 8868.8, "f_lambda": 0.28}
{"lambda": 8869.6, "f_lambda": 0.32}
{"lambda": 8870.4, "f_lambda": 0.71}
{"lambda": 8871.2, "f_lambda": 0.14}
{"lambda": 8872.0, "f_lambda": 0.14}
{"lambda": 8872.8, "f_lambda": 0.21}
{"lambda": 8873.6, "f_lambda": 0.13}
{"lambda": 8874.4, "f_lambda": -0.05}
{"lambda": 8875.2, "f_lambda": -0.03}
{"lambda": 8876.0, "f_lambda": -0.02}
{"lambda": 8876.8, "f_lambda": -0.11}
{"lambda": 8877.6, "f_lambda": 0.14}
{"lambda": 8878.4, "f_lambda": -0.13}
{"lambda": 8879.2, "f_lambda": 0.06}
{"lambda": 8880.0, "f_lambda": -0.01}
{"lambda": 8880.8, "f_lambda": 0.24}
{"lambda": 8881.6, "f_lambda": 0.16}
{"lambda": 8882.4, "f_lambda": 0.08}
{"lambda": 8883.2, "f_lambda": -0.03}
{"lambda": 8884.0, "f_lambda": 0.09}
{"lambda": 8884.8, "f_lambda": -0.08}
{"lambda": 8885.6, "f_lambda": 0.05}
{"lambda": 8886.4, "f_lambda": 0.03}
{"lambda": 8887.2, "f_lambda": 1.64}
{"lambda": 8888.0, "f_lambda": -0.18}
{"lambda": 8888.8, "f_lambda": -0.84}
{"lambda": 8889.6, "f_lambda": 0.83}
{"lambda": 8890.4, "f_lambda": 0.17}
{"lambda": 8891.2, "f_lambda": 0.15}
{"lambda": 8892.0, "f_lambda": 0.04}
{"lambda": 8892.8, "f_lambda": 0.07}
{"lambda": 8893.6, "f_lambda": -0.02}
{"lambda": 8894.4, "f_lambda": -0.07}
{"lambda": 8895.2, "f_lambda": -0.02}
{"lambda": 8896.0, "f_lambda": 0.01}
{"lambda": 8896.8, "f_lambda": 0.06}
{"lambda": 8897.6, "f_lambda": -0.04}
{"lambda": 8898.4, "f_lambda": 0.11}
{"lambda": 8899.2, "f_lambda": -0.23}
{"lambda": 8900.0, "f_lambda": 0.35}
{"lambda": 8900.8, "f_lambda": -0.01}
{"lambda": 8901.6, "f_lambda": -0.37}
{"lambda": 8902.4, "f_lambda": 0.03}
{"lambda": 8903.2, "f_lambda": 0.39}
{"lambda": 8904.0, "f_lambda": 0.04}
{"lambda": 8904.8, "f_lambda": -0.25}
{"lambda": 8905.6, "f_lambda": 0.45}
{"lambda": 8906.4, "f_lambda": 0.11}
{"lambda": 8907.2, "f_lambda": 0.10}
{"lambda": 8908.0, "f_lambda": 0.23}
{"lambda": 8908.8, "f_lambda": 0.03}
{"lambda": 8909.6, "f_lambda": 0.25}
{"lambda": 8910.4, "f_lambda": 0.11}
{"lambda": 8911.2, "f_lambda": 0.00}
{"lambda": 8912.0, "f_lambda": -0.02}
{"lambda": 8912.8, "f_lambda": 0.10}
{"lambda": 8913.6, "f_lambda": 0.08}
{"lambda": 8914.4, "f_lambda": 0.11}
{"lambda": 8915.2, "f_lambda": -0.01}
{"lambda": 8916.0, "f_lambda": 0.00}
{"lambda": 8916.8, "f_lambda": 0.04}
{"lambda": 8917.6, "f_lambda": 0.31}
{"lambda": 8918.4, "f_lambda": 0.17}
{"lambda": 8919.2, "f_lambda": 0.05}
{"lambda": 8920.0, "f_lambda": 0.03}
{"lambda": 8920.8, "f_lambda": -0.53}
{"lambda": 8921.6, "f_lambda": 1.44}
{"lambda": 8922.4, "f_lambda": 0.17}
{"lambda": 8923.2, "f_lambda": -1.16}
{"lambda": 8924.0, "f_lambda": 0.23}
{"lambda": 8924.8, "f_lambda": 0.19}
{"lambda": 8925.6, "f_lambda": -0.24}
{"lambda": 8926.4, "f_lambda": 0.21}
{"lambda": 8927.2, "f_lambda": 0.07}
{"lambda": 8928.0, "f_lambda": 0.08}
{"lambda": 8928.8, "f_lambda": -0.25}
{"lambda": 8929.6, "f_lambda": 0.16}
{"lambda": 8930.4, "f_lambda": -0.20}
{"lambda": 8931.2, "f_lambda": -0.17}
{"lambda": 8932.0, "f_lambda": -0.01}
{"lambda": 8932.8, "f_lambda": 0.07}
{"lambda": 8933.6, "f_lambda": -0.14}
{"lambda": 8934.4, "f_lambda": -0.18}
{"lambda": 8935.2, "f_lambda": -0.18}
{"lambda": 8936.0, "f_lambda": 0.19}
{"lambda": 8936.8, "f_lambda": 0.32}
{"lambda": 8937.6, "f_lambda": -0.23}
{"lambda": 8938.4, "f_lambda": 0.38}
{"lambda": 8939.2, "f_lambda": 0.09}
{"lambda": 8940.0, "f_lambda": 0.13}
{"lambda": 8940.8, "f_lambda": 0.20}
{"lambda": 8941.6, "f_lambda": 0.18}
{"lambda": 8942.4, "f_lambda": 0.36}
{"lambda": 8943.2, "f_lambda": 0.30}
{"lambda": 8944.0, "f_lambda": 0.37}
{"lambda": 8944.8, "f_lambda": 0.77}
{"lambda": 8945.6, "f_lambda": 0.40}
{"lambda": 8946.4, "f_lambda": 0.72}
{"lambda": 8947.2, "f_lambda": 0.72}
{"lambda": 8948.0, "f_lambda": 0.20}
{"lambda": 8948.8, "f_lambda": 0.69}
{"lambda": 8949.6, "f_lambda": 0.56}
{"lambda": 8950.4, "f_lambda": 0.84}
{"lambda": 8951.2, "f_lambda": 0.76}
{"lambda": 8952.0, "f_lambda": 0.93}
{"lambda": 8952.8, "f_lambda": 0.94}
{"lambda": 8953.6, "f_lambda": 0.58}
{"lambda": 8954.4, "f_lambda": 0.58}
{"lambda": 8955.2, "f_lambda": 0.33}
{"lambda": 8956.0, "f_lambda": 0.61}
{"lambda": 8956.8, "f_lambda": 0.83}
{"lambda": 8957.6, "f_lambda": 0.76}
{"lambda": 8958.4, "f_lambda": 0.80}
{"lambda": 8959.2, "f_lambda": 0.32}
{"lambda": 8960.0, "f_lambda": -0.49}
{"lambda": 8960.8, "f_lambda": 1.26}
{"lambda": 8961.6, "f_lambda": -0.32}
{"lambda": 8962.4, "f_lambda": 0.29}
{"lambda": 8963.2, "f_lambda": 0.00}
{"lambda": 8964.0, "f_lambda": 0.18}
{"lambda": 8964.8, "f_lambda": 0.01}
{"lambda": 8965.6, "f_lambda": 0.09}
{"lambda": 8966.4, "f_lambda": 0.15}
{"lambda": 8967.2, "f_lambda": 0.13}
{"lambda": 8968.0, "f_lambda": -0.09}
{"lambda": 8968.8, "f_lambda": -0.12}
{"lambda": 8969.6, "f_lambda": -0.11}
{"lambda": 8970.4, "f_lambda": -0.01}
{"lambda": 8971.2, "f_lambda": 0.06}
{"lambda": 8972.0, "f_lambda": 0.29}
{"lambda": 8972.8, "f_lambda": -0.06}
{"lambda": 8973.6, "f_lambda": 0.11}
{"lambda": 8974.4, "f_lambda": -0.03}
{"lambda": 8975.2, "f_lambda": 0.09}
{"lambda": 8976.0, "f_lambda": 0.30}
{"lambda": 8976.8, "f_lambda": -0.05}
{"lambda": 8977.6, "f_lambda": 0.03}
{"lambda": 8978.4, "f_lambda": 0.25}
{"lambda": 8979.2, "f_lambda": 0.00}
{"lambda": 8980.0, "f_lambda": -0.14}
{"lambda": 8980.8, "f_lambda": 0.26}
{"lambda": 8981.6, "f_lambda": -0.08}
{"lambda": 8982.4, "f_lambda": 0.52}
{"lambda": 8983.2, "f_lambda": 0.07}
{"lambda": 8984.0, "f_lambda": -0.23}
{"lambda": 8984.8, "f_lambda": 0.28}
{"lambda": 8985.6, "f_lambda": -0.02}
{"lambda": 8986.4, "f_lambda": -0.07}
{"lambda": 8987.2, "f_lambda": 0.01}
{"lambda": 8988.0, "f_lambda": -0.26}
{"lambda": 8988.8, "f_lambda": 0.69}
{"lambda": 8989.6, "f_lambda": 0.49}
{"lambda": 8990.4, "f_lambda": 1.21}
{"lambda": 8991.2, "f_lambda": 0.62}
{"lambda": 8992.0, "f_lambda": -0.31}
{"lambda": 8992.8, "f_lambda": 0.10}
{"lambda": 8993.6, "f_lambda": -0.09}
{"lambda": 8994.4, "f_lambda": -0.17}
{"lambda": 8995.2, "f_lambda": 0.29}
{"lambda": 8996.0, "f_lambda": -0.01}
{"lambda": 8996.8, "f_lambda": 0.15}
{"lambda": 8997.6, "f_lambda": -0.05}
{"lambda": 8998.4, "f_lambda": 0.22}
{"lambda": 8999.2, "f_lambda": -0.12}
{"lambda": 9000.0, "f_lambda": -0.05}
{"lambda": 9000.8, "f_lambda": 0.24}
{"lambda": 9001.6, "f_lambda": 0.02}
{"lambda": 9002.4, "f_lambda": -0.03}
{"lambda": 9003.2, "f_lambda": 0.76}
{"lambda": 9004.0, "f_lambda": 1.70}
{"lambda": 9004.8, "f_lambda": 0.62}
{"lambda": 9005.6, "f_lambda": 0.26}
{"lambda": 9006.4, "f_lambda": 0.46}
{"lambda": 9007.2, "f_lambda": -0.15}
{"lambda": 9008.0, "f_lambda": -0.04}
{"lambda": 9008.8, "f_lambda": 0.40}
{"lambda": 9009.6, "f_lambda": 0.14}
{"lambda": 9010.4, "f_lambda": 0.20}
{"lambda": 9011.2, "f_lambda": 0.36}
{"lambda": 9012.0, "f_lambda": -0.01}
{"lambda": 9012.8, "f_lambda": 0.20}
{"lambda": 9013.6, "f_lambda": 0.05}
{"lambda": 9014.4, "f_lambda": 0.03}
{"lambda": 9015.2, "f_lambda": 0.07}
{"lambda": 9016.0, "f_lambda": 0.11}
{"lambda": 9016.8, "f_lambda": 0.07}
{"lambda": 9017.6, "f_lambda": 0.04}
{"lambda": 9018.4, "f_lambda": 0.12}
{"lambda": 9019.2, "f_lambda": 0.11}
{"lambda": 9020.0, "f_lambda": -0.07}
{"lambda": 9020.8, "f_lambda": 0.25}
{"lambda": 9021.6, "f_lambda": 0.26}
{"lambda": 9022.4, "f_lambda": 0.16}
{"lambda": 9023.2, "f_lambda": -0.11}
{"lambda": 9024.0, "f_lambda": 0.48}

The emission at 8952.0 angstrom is [O II] 3727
